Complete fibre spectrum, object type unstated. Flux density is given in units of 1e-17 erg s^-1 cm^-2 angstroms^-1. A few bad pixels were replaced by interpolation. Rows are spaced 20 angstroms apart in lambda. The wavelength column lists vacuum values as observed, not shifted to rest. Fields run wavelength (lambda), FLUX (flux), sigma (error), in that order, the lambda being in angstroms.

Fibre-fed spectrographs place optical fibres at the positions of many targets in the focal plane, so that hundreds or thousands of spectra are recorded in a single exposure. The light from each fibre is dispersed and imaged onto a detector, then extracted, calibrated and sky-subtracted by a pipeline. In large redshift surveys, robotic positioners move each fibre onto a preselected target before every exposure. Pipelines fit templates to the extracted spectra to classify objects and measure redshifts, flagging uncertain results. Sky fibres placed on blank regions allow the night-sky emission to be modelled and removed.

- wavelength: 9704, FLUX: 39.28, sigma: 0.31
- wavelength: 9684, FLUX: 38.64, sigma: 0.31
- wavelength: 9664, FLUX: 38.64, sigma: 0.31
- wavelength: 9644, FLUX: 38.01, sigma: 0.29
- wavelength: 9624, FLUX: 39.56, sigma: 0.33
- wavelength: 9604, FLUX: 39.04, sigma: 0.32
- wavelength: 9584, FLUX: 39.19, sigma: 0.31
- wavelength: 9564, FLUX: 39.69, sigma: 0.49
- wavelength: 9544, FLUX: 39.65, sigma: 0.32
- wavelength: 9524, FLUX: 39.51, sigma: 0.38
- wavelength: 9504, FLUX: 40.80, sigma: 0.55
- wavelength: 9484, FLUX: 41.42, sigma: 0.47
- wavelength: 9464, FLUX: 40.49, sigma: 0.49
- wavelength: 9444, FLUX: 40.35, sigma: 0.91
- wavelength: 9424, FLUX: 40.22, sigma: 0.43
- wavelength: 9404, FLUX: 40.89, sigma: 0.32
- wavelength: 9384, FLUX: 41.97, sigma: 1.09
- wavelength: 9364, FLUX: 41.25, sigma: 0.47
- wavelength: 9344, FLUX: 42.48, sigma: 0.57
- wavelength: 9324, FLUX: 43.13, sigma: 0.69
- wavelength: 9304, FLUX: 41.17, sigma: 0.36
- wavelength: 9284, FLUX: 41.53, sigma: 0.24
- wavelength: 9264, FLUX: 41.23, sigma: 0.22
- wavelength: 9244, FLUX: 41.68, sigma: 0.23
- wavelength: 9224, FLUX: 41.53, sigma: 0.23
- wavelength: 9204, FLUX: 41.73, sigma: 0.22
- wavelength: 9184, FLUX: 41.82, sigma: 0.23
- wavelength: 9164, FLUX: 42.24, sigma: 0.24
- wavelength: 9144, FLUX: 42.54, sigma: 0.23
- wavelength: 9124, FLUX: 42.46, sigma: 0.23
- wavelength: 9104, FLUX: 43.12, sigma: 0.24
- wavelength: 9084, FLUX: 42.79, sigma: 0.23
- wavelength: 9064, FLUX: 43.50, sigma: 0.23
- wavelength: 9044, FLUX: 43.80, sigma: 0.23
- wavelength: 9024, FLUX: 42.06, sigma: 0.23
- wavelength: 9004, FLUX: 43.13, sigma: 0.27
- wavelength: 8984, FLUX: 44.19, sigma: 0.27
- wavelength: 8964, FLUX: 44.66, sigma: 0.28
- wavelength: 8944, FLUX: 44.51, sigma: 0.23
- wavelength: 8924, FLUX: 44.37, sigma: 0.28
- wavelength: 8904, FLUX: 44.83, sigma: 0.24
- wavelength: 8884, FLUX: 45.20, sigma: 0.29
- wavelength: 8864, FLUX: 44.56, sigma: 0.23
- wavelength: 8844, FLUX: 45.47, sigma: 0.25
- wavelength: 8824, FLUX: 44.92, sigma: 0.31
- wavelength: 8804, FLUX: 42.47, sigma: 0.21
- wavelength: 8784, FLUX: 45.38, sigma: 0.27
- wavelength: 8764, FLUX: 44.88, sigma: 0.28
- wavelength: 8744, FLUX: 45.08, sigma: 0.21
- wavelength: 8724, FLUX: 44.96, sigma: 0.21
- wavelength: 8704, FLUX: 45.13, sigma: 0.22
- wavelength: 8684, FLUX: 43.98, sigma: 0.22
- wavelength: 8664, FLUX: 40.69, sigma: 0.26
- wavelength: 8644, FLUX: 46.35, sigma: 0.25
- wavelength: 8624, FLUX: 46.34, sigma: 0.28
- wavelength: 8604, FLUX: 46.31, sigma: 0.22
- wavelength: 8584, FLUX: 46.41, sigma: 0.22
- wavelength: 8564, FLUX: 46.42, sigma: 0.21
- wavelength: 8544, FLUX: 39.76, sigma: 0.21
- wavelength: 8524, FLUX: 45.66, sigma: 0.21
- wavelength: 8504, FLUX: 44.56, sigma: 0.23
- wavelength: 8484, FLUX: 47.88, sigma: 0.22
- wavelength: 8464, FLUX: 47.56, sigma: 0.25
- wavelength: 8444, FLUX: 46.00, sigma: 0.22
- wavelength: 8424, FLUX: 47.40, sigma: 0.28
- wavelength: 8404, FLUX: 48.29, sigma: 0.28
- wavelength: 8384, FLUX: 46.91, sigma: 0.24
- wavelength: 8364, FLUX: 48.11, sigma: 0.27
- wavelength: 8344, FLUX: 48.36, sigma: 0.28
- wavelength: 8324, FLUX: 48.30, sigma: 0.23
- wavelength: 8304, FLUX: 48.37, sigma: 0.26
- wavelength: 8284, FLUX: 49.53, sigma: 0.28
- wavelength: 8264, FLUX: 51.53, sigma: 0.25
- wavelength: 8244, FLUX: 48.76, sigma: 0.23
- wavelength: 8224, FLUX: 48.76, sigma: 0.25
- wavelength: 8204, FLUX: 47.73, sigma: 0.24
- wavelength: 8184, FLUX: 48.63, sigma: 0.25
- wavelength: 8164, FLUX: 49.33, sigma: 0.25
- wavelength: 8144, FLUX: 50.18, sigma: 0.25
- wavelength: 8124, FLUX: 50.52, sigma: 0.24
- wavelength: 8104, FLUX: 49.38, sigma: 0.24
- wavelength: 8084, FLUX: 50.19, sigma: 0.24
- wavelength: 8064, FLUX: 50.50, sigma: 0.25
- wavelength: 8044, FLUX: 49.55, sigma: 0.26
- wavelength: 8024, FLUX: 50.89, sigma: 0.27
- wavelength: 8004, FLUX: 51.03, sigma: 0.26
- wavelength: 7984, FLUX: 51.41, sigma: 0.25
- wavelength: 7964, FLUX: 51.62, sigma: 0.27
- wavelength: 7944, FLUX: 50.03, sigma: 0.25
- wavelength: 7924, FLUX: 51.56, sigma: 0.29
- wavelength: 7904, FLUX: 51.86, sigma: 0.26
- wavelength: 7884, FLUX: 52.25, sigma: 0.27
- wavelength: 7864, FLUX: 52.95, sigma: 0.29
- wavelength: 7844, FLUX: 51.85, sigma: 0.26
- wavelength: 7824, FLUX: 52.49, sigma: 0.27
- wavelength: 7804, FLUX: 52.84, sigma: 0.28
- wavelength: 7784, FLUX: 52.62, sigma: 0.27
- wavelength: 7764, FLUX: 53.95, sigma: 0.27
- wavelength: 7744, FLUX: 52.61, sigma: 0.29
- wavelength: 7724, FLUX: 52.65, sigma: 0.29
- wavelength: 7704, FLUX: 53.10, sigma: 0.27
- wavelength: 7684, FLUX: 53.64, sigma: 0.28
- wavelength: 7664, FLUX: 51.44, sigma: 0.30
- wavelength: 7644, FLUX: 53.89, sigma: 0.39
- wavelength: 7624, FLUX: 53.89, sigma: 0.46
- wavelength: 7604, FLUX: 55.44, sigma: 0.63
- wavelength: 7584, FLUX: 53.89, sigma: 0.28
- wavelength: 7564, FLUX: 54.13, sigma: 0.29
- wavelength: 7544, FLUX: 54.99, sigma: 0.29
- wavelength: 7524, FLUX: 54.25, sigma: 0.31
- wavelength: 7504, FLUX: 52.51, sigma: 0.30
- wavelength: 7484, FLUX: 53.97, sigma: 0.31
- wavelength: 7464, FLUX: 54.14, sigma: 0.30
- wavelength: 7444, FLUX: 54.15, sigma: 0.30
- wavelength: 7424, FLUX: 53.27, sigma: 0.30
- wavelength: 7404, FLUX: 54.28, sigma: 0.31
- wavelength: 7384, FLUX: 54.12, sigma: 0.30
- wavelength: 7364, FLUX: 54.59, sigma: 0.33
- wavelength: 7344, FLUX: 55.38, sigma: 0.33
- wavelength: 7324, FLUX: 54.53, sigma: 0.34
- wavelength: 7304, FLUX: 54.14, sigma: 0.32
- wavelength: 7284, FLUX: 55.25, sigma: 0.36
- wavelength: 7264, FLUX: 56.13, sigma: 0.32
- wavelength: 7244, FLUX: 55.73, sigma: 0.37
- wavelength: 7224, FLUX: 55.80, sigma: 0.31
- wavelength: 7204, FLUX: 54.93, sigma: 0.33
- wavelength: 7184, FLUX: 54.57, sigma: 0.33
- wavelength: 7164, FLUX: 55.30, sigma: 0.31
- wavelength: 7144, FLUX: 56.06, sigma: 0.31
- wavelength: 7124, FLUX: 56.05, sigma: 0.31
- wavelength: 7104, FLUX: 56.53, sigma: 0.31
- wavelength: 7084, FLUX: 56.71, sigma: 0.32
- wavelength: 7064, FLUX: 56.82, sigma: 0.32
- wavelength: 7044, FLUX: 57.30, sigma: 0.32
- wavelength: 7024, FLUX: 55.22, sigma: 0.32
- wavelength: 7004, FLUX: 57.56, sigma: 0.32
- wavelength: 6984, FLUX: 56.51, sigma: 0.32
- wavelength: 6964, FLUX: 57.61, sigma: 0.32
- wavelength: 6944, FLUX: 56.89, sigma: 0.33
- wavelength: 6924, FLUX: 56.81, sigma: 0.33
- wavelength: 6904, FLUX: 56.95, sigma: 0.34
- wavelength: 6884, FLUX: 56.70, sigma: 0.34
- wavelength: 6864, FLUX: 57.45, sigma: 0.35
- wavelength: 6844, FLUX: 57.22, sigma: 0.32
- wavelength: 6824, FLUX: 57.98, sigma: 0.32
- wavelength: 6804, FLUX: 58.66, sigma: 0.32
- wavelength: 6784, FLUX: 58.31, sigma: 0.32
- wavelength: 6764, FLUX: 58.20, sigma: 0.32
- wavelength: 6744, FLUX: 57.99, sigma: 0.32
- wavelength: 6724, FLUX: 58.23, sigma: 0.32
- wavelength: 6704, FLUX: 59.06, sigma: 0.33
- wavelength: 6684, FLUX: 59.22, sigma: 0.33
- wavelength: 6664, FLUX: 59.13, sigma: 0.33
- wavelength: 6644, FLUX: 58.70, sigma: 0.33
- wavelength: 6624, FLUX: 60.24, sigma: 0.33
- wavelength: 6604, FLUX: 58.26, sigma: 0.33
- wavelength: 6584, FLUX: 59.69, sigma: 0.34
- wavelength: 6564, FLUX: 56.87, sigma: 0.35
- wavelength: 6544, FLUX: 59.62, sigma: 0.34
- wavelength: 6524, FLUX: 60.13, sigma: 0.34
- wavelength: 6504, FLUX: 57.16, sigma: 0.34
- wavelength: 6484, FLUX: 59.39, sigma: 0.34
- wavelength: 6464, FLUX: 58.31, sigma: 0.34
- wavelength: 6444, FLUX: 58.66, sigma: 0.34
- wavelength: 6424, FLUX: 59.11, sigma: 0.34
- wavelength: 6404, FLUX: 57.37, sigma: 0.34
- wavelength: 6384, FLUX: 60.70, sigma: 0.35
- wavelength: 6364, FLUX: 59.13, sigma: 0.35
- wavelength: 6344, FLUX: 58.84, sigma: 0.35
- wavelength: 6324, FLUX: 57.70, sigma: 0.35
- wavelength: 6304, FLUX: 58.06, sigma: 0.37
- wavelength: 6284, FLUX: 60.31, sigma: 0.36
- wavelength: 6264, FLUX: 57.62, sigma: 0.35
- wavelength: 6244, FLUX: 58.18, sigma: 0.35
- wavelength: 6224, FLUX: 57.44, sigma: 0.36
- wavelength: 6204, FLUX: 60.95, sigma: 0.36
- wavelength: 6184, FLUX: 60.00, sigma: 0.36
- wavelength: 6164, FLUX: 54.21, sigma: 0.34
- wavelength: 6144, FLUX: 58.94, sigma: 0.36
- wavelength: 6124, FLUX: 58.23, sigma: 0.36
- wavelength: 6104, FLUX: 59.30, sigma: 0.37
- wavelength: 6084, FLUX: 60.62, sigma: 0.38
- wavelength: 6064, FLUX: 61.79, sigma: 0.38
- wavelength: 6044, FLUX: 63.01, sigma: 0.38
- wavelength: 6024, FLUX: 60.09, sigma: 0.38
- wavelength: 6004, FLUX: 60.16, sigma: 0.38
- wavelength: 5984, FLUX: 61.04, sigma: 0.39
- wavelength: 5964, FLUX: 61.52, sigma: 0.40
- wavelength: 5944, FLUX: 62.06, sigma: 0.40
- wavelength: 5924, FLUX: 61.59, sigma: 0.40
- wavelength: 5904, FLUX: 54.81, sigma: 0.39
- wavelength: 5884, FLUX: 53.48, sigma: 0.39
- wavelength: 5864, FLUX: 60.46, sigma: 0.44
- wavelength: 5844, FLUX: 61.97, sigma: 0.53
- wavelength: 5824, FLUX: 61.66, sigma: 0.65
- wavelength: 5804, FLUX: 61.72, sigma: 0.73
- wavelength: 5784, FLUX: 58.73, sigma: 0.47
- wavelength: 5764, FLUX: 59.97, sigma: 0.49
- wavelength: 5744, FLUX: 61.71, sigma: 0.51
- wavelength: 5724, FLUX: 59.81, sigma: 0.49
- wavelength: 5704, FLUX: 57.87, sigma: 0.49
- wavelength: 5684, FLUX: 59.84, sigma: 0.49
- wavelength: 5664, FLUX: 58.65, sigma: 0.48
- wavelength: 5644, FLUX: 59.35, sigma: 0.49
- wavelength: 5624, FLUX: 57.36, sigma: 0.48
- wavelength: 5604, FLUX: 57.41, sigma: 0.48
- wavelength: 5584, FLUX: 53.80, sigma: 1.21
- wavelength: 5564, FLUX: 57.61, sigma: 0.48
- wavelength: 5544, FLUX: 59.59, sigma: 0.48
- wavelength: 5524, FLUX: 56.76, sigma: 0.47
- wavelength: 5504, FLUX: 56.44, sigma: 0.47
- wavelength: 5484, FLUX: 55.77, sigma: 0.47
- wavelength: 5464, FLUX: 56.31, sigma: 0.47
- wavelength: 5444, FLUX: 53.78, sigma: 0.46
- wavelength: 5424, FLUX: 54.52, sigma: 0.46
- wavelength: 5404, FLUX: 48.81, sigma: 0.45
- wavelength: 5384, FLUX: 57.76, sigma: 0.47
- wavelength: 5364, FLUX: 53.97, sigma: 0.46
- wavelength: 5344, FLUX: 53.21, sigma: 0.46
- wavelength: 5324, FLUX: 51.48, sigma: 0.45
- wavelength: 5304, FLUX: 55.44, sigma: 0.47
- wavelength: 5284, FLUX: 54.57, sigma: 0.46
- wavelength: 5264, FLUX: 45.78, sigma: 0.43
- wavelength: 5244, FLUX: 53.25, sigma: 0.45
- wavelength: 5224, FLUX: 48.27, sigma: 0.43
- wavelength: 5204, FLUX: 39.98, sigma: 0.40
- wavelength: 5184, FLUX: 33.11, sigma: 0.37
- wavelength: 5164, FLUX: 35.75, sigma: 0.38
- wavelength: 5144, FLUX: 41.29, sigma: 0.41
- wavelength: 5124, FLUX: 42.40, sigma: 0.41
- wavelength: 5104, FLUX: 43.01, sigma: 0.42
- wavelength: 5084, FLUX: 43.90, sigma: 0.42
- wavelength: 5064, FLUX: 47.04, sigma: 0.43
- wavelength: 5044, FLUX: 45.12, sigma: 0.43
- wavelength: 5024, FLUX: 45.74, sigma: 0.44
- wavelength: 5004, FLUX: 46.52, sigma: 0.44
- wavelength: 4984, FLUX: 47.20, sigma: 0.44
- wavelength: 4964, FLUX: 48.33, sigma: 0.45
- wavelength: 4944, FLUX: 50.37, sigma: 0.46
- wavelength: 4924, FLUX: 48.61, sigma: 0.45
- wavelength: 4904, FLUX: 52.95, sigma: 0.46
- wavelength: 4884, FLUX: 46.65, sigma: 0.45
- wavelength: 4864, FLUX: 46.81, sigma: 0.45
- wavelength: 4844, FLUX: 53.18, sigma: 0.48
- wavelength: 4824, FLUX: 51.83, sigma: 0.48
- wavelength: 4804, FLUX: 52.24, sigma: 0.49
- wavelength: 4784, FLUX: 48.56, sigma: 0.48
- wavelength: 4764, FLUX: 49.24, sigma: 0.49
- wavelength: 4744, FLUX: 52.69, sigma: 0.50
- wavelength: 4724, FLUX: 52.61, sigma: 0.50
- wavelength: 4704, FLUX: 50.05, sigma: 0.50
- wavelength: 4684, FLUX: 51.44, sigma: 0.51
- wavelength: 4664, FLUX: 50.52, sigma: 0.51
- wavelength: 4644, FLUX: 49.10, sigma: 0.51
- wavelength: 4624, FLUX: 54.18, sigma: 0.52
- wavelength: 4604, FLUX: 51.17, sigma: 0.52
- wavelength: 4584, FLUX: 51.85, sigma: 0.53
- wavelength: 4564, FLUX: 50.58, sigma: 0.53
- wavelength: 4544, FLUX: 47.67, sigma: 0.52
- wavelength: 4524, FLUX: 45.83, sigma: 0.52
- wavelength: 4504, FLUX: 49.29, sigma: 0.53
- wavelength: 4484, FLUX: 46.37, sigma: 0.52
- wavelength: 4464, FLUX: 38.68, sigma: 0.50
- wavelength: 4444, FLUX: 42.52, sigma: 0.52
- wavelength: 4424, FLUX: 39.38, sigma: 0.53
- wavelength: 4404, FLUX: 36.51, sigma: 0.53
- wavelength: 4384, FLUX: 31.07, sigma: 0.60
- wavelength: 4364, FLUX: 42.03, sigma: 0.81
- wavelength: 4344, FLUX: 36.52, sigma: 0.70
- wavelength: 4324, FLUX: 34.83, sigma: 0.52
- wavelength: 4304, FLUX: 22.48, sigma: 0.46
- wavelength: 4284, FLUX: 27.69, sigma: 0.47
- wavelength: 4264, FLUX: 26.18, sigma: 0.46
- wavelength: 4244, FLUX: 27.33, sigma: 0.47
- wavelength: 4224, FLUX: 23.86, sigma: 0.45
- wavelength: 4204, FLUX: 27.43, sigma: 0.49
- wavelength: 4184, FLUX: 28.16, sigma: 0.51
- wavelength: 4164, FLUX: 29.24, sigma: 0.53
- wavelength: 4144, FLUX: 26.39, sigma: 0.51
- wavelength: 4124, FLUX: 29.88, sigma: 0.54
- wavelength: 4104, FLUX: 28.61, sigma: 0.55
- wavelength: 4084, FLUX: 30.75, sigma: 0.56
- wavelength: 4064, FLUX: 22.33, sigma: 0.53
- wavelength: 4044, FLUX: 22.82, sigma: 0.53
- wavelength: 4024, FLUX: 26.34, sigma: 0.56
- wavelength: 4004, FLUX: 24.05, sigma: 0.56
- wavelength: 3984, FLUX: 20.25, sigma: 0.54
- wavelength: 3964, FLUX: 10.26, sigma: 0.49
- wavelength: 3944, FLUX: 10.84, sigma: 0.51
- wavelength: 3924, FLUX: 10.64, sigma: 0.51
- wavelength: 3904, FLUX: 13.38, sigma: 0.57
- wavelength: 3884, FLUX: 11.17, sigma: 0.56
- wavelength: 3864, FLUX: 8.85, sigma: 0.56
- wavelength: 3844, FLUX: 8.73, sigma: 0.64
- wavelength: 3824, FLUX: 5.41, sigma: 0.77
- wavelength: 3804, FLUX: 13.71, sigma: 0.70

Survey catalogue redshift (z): 0.00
